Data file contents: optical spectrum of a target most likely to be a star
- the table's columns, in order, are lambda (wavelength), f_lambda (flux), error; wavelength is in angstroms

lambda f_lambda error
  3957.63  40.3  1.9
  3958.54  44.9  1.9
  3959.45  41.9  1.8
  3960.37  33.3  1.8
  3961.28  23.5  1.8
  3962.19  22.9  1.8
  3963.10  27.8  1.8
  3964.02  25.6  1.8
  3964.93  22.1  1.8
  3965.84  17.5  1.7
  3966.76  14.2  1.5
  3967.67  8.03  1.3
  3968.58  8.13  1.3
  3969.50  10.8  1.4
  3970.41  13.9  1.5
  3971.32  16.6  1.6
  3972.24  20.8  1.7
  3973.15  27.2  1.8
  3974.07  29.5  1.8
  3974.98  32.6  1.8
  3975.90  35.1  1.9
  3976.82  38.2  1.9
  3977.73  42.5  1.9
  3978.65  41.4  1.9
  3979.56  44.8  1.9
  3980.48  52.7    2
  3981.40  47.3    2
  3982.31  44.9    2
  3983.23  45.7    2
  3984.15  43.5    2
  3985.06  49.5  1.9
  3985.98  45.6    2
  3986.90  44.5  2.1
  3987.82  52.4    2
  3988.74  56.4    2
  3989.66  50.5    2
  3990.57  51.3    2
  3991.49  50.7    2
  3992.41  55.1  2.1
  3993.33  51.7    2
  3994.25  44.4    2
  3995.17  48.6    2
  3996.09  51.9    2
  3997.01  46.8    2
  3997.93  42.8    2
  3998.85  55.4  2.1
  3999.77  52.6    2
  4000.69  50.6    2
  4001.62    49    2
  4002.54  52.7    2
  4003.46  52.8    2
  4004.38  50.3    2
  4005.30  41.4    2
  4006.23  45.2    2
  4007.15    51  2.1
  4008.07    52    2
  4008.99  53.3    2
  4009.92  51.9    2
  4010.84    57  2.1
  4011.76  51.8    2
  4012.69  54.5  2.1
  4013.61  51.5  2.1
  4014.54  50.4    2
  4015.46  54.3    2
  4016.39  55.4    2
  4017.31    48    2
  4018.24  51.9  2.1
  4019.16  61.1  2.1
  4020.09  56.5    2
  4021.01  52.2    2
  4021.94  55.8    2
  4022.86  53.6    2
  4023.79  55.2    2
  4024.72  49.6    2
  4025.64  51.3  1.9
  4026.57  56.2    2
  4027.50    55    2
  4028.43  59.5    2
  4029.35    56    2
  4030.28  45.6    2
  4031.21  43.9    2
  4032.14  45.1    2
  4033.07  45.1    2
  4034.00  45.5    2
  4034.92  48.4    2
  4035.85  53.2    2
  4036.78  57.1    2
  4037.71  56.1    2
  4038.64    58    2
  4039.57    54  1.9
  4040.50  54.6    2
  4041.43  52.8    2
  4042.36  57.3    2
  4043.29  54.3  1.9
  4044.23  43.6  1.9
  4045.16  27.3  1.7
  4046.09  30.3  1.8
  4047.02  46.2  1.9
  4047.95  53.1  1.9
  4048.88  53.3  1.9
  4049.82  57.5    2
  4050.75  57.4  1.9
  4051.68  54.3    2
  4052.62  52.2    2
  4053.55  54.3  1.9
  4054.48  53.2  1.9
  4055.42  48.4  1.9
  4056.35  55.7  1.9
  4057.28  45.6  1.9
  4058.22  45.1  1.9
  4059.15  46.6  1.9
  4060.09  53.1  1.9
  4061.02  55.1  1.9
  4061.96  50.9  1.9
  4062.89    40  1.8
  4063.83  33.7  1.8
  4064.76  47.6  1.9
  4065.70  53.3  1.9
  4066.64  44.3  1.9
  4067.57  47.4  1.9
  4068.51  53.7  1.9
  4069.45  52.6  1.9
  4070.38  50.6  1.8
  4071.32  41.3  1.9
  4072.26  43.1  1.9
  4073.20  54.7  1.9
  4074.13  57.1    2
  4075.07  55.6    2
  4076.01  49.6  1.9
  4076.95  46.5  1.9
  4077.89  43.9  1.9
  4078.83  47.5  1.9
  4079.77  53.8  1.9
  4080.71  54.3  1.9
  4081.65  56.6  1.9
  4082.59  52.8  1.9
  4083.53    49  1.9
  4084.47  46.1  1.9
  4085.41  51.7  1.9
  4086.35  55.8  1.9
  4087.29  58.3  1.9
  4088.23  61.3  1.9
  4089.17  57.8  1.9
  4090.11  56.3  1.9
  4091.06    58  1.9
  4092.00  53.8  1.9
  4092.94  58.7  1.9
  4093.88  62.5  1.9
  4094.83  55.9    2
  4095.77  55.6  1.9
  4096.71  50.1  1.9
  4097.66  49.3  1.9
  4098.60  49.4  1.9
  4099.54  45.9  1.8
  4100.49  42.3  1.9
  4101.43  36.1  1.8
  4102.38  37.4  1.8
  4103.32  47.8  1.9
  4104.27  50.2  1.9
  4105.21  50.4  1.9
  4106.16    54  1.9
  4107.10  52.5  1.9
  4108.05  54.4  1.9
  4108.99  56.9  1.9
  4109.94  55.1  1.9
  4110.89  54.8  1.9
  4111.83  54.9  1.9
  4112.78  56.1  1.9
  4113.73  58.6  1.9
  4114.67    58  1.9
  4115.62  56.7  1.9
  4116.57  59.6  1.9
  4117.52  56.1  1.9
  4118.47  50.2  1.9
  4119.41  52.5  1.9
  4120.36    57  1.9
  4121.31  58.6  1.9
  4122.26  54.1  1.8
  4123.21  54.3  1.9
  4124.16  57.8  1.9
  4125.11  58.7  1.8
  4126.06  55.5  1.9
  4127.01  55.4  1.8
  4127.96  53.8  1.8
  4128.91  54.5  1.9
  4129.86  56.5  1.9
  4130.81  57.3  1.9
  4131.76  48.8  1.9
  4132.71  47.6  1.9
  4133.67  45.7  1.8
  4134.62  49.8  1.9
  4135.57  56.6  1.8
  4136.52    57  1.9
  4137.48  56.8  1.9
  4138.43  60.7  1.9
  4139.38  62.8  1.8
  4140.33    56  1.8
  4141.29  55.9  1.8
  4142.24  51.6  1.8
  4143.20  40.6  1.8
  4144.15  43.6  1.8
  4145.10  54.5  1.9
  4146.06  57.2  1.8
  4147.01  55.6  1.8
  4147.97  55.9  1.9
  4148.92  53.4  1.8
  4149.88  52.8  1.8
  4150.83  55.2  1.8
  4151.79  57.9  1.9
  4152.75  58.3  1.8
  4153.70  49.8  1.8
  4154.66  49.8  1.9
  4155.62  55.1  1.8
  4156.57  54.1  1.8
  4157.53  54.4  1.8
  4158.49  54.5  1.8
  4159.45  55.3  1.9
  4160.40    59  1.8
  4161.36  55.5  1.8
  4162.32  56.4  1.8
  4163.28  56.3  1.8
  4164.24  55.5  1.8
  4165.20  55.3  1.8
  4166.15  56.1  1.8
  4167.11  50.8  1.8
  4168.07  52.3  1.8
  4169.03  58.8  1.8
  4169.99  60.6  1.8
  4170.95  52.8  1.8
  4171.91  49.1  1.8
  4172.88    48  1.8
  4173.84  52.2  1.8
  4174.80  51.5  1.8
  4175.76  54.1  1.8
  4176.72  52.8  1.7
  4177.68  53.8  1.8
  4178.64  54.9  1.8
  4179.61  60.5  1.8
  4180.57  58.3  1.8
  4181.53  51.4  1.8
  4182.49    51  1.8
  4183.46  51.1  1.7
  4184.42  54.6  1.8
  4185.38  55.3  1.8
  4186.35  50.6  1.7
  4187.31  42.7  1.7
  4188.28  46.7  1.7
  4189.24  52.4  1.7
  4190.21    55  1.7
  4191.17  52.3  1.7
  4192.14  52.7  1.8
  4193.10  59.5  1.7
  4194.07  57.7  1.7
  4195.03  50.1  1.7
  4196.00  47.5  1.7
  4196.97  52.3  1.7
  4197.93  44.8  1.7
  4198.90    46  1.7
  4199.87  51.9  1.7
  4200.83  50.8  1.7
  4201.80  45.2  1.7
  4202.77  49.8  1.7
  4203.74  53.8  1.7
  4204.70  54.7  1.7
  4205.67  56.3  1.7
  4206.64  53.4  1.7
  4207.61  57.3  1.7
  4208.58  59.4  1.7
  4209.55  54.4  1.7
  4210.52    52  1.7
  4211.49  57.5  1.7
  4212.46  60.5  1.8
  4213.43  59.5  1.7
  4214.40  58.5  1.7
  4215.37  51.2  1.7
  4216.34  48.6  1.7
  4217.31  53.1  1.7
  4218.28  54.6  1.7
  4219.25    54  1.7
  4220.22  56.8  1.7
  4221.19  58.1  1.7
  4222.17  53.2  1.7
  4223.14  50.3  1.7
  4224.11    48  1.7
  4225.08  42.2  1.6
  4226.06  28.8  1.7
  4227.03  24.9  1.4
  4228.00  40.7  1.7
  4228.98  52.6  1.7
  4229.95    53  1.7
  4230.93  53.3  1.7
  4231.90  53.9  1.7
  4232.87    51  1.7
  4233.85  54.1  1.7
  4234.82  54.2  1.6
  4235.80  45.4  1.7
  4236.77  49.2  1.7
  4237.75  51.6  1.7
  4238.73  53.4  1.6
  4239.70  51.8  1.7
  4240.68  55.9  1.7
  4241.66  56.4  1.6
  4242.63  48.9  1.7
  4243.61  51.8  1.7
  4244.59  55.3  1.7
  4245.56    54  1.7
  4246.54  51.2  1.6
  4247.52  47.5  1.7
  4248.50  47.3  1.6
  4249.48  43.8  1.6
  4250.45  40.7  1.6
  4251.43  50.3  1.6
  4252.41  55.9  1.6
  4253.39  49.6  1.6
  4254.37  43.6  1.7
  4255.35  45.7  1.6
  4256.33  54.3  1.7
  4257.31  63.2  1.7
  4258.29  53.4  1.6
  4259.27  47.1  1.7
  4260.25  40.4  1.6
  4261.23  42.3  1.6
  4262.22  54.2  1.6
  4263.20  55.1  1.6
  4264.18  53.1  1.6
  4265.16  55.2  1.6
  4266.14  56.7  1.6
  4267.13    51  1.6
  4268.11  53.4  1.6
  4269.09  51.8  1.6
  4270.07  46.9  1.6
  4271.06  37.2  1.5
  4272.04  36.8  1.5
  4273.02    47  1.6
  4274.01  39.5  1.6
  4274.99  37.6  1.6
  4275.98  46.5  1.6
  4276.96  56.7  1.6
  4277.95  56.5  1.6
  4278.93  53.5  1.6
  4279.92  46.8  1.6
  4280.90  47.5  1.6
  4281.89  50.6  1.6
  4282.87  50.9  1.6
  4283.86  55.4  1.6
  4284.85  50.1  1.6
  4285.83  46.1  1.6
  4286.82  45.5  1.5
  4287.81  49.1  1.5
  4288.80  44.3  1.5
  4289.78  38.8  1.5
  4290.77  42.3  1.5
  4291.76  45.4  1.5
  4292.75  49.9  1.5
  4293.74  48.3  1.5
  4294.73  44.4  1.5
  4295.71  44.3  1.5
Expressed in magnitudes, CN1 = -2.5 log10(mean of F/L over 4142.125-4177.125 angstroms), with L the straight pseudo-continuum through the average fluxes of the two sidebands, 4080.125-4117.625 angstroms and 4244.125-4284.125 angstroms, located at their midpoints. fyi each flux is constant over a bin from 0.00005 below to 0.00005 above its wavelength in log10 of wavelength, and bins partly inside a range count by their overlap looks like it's -0.039 mag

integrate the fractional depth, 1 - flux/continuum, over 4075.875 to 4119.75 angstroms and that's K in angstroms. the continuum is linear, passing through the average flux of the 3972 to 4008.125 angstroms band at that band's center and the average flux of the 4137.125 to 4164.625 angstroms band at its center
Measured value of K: -0.7 angstroms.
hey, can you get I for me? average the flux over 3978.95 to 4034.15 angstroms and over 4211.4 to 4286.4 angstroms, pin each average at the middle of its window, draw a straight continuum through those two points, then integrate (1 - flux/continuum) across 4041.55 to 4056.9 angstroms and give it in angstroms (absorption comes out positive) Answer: 0.2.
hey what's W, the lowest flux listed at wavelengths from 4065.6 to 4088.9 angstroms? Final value 41.3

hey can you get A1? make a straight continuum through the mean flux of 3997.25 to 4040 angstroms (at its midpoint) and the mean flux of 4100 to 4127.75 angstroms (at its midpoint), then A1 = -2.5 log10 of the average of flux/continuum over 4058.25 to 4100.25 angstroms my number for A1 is 0.03 mag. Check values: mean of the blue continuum 51.9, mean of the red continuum 53.3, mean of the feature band 51.3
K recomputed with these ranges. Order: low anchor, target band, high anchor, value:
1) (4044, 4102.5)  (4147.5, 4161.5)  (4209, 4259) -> -1.1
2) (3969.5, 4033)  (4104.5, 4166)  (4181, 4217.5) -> -4.4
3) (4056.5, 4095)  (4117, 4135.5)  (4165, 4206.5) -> -0.8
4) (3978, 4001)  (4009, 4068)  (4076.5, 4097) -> 0.5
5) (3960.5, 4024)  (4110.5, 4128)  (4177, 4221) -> -2.4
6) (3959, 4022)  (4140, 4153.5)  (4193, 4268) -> -1.5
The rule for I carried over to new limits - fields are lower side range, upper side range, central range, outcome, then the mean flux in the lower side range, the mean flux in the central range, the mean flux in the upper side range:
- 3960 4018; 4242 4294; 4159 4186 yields -4.7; 41.6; 54.4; 48.8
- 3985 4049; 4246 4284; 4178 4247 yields -3.4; 50.9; 51.9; 49.1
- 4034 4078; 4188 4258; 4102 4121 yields -1.3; 49.9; 53.8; 51.3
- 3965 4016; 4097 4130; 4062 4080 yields 0.4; 42.7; 48.2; 53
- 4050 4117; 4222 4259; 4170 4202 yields -1.1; 51.6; 52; 49.5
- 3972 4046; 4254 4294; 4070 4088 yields -0.8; 49.1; 51.1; 48.5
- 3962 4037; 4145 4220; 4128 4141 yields -0.8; 44.7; 54.6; 53.7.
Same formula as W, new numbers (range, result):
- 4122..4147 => 40.6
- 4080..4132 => 36.1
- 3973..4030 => 27.2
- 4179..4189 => 42.7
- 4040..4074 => 27.3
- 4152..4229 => 24.9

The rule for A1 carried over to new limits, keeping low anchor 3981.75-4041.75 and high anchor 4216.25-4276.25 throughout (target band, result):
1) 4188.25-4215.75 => -0.08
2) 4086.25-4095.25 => -0.15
